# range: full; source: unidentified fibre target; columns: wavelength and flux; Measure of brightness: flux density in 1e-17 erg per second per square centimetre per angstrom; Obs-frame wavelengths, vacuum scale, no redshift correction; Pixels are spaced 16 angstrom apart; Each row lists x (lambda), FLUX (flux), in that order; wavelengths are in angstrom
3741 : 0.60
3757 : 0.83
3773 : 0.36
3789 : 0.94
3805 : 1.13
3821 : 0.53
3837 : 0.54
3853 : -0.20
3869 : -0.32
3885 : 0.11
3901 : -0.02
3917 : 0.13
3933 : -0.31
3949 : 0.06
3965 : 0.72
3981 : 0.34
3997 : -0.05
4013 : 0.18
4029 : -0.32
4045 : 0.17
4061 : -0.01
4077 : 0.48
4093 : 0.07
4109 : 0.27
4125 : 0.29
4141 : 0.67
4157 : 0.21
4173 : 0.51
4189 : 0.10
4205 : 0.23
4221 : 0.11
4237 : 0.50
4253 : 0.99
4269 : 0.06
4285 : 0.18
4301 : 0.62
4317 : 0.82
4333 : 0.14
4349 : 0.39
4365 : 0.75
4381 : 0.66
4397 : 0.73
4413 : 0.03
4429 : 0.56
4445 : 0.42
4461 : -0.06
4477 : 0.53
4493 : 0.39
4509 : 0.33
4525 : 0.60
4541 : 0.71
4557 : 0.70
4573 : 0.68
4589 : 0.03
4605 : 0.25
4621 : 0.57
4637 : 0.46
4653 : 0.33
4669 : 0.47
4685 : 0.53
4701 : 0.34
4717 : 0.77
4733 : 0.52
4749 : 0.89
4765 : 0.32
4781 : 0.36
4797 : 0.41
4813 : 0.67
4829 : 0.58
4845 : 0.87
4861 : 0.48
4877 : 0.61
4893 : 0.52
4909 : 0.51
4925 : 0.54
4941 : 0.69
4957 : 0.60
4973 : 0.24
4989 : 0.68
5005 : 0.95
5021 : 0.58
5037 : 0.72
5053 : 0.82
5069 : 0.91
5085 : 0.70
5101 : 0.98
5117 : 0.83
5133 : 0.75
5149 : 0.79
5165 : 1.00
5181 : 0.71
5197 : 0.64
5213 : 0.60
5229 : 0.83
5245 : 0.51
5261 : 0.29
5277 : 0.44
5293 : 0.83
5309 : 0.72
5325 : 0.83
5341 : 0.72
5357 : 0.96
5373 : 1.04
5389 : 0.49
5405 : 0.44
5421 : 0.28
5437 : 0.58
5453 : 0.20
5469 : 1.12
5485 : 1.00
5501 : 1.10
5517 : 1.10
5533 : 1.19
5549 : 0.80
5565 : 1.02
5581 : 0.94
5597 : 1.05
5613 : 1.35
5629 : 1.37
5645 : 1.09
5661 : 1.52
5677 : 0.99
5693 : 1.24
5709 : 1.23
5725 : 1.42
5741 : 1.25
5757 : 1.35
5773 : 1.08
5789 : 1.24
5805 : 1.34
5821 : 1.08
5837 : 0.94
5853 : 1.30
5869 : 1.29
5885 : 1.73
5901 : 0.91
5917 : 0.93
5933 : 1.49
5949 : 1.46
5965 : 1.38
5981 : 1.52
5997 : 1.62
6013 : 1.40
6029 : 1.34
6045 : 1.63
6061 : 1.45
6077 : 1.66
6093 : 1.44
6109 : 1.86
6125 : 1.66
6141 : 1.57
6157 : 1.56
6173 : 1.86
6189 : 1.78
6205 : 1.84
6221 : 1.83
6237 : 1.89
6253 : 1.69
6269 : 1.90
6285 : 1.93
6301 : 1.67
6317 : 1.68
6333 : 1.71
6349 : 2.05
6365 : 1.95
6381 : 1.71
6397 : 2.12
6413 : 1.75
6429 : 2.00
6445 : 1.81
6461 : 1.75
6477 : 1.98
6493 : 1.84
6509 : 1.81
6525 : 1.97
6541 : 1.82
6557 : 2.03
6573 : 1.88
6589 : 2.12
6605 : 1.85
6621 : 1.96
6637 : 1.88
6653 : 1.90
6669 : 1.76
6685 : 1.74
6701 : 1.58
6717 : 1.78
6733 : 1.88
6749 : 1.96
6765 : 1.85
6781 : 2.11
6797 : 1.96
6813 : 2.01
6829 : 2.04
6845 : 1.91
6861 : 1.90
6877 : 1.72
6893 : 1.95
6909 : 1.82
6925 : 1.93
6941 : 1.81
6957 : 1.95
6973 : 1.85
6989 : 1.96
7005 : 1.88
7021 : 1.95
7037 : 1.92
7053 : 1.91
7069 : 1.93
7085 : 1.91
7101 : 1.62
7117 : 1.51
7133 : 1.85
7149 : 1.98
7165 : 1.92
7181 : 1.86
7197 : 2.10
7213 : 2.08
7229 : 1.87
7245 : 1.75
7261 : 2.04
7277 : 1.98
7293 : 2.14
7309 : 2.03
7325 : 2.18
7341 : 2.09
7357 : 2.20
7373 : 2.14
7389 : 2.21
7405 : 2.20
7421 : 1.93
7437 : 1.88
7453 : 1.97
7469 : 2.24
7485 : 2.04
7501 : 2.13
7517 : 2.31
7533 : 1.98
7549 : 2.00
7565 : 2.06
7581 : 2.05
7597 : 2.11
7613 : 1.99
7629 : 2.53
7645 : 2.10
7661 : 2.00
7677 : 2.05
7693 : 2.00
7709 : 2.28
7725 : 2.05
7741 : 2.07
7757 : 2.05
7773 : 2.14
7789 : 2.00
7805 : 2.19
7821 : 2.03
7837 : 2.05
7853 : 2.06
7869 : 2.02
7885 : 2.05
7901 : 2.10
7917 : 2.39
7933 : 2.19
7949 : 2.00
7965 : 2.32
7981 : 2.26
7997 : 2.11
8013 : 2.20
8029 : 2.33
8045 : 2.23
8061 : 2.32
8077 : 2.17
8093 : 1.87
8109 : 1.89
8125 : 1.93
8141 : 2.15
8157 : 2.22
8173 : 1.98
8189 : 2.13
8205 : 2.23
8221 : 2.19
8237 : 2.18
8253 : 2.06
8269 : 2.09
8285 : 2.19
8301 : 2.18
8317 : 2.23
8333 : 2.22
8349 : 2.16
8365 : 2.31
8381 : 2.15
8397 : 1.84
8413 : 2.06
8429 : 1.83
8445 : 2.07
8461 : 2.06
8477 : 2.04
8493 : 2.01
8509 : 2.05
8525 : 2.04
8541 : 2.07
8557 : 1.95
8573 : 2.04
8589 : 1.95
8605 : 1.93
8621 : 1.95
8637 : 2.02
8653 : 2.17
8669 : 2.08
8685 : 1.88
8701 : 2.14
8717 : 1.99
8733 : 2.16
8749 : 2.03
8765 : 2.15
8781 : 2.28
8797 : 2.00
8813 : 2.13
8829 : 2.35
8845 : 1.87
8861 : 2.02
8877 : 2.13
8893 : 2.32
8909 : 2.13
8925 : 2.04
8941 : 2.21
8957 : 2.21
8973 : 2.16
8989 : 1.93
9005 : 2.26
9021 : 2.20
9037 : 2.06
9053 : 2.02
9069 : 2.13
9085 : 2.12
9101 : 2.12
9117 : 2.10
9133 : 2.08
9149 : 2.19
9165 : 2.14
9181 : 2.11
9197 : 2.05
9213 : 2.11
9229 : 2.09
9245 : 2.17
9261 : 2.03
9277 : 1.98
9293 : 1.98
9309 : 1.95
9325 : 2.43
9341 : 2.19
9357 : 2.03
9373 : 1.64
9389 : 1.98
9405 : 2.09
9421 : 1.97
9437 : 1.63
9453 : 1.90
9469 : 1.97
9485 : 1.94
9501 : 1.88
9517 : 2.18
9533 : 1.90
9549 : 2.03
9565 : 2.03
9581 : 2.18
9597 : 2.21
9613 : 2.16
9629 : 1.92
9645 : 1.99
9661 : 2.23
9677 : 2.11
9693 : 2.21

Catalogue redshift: 0.37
